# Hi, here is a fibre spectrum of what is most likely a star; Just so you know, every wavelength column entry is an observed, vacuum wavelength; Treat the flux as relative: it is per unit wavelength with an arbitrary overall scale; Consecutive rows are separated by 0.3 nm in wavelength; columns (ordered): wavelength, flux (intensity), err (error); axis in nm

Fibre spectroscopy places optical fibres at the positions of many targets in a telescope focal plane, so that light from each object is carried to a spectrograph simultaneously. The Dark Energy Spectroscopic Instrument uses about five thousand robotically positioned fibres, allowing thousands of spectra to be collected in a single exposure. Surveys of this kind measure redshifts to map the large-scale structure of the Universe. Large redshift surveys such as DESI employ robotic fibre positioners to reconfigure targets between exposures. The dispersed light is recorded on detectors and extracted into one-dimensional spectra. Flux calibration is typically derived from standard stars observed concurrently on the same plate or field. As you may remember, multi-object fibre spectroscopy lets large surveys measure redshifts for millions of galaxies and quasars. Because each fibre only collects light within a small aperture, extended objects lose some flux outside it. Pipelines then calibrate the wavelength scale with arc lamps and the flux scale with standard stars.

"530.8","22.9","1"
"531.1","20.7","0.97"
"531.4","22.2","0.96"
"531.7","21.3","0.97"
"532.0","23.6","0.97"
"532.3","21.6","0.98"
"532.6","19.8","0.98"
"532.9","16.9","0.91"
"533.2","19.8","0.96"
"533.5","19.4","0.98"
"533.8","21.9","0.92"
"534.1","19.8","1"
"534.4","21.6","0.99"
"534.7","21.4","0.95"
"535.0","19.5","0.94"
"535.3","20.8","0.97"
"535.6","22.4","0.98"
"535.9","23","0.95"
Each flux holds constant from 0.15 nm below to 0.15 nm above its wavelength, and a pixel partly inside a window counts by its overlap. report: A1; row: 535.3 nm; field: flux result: 20.8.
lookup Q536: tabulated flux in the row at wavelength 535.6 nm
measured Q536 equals 22.4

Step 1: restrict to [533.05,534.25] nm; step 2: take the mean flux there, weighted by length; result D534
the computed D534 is 20.2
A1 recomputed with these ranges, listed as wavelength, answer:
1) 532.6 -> 19.8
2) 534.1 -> 19.8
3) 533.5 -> 19.4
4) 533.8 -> 21.9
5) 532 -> 23.6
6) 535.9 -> 23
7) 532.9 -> 16.9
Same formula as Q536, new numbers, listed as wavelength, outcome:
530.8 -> 22.9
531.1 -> 20.7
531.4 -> 22.2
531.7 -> 21.3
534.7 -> 21.4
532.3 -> 21.6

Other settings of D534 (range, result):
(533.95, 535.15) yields 20.6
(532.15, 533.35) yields 19.5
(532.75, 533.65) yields 18.7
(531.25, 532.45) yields 22.2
